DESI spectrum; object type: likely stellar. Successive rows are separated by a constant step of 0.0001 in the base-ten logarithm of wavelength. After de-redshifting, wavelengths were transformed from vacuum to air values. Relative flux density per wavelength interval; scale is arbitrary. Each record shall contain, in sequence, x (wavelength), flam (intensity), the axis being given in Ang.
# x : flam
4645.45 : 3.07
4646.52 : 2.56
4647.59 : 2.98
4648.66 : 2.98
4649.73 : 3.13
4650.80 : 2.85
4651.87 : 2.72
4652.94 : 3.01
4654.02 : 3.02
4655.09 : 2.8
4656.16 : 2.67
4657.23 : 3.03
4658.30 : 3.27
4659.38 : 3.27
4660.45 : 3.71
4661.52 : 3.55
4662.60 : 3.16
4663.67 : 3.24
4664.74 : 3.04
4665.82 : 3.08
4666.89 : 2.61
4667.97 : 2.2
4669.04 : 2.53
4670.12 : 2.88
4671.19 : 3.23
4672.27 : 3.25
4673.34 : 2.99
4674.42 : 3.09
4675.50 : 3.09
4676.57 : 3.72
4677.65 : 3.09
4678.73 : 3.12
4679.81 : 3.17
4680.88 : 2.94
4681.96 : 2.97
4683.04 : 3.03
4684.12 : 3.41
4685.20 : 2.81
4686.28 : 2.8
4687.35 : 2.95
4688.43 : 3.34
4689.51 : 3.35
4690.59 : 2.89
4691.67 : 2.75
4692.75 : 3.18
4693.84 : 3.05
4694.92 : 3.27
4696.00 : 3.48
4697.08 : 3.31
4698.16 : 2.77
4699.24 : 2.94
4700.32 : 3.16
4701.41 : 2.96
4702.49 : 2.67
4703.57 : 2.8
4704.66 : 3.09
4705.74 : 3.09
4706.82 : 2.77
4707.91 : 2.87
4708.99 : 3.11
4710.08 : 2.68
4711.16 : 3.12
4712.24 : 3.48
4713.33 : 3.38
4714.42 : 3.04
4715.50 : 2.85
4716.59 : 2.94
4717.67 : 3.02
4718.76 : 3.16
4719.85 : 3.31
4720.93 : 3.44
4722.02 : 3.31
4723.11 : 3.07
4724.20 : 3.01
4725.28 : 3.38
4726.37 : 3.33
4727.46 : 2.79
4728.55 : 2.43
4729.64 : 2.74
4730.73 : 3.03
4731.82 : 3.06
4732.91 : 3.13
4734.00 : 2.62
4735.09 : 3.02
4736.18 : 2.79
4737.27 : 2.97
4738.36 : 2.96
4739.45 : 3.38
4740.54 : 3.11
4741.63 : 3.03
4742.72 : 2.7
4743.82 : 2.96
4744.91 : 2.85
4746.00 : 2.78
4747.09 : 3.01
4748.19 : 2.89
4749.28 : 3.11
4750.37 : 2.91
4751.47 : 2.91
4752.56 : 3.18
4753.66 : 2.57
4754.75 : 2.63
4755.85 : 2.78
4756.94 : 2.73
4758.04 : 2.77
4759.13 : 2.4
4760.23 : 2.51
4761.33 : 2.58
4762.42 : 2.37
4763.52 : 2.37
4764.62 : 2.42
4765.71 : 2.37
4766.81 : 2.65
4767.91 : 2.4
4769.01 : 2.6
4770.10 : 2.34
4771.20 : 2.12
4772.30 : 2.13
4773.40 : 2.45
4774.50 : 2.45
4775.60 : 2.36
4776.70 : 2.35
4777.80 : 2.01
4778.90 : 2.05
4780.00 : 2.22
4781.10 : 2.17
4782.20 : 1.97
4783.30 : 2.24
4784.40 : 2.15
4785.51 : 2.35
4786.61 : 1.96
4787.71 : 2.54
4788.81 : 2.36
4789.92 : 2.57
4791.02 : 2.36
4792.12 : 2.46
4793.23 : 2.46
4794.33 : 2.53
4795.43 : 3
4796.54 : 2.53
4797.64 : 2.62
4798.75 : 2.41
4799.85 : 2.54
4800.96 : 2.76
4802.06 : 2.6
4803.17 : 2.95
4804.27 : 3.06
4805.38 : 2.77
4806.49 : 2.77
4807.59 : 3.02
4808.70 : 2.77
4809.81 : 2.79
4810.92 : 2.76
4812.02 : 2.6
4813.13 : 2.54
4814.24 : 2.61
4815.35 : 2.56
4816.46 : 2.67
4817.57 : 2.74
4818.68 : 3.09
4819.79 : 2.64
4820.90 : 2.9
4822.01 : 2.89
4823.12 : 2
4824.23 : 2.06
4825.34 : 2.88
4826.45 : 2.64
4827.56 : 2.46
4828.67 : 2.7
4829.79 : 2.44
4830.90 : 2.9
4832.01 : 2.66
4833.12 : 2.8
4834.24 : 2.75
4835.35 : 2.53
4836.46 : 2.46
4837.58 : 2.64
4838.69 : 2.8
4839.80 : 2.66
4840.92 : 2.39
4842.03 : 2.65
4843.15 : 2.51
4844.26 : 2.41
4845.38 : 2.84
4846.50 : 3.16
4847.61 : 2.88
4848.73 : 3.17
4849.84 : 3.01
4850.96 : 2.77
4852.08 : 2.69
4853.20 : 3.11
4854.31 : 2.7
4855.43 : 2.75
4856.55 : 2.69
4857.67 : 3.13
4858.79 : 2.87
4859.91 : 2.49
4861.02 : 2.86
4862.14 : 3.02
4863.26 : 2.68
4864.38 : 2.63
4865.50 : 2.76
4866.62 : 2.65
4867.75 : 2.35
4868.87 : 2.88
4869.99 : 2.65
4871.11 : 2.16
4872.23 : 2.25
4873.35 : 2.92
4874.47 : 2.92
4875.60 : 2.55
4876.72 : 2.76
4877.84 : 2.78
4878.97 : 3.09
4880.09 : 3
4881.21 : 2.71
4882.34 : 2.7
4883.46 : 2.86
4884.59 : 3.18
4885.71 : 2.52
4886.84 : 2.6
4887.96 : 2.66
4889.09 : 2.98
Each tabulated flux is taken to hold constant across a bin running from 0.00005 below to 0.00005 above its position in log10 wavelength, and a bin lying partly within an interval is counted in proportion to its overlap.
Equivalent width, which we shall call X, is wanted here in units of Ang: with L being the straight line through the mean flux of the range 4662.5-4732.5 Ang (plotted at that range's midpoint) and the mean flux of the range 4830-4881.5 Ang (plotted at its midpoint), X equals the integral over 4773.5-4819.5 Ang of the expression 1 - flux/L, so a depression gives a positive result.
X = 5.16 Ang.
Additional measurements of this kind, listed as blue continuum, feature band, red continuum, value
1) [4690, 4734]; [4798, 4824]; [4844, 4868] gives 1.59 Ang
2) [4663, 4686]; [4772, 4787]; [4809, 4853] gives 3.16 Ang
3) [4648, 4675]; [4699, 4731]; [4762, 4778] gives -4.05 Ang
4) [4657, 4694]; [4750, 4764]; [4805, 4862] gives 1.09 Ang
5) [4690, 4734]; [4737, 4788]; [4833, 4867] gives 6.49 Ang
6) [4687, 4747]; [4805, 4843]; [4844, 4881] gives 2.46 Ang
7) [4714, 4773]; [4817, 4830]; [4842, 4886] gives 0.77 Ang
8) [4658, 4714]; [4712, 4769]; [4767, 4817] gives -2.36 Ang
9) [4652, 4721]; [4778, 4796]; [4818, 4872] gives 3.18 Ang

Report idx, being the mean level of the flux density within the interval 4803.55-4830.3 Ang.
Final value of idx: 2.68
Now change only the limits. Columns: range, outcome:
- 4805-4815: 2.73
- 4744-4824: 2.57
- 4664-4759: 3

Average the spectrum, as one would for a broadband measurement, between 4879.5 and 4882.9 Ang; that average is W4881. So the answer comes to 2.81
